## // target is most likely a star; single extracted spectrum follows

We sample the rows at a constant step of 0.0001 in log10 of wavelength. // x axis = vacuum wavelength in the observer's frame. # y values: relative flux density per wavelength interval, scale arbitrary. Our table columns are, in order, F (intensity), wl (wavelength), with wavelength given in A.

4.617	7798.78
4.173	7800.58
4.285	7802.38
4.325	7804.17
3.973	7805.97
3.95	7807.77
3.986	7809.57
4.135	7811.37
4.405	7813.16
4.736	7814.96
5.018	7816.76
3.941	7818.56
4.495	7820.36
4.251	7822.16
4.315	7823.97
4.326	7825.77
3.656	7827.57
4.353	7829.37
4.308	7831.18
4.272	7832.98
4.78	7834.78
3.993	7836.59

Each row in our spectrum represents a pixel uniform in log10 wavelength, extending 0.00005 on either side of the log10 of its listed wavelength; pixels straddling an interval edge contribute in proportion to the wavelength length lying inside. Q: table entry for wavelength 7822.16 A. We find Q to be 4.251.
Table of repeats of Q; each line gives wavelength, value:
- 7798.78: 4.617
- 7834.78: 4.78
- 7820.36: 4.495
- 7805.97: 3.973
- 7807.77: 3.95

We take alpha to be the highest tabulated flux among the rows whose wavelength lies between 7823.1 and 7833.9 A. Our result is 4.353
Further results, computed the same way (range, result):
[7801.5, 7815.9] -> 4.736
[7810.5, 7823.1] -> 5.018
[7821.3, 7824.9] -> 4.315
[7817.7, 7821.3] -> 4.495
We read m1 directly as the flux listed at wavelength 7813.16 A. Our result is 4.405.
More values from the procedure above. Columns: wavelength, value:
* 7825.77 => 4.326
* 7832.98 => 4.272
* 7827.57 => 3.656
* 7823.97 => 4.315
